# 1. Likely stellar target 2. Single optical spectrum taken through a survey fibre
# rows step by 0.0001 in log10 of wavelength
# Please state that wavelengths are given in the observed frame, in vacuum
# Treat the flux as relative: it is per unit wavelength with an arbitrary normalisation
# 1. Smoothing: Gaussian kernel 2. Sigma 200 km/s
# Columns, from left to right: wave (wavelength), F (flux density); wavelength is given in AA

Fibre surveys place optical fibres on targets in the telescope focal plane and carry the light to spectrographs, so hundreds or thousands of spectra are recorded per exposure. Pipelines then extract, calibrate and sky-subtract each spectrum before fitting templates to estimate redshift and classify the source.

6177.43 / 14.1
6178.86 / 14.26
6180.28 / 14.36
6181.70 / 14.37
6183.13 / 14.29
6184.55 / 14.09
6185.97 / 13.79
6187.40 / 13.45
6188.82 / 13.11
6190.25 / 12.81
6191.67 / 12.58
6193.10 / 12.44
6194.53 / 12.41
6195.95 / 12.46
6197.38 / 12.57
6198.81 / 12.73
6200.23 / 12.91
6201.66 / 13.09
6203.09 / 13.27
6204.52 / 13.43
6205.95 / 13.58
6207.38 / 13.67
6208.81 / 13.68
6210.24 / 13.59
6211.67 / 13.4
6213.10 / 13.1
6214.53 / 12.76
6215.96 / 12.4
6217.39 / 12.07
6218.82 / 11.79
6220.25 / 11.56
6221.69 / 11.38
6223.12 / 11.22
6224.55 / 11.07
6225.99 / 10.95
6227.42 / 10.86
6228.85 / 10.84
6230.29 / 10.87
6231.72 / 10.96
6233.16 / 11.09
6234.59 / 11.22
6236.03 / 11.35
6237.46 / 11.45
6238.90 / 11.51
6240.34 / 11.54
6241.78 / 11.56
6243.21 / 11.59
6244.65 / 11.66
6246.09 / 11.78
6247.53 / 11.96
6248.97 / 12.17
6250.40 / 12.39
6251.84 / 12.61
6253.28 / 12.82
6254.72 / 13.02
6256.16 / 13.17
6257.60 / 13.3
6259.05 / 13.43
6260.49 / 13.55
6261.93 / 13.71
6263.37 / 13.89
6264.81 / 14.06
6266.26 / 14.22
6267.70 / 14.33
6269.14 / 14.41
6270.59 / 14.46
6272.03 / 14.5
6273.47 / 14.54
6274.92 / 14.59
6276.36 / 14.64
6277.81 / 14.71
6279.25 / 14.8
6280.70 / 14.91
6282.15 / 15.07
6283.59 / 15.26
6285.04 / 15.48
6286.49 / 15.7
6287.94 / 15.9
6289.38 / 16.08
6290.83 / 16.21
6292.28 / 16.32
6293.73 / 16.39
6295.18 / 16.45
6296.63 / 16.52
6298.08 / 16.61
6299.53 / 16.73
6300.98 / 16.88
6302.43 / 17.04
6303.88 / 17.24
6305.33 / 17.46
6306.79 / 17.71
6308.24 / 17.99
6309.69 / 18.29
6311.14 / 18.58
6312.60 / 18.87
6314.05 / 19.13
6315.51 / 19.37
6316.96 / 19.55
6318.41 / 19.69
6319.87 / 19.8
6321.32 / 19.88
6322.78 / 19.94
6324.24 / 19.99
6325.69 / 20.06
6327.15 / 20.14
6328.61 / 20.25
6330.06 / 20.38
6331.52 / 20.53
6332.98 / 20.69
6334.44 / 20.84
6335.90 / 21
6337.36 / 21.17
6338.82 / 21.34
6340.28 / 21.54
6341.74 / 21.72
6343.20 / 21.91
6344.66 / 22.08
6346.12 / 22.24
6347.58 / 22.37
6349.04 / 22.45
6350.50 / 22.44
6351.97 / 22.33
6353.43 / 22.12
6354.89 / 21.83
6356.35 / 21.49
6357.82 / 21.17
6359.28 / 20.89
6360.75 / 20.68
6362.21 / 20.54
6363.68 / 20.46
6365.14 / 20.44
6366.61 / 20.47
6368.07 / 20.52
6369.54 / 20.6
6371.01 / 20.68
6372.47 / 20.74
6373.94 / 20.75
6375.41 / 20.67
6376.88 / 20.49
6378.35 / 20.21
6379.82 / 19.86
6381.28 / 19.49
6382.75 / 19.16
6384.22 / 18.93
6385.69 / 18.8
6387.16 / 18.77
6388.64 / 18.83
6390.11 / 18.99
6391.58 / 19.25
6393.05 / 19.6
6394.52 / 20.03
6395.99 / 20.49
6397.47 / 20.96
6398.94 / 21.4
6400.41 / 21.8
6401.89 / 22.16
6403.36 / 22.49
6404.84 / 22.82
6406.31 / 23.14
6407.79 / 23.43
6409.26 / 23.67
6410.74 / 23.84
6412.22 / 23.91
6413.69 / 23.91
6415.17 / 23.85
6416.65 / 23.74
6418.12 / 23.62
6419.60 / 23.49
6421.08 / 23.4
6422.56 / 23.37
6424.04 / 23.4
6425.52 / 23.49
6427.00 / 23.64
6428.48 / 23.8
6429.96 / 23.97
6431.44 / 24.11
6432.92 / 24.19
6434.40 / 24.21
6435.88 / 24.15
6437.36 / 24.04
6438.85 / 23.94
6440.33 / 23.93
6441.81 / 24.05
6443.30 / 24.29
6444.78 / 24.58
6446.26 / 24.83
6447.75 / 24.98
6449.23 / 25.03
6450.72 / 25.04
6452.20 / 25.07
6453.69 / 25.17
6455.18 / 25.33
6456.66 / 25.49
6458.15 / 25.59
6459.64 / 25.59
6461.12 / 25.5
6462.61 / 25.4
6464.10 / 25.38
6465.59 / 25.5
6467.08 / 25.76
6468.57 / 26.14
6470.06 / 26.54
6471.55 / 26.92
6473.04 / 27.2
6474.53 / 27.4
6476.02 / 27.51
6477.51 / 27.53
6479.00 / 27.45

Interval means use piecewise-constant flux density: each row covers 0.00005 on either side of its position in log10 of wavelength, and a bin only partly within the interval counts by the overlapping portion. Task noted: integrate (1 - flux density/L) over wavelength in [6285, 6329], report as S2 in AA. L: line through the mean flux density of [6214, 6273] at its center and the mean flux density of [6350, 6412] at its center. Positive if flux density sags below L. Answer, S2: -4.4 AA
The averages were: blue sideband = 12.3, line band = 18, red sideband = 20.9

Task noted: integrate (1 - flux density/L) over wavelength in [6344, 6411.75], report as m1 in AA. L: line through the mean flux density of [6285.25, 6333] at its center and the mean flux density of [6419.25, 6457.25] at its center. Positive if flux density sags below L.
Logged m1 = 1.2 AA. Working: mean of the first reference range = 18.2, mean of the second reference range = 24.3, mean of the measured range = 21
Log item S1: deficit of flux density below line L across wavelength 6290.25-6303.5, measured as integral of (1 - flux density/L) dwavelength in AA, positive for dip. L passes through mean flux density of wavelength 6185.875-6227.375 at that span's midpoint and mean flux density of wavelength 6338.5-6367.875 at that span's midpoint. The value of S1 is 1.1 AA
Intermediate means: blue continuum 12.6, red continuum 21.5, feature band 16.6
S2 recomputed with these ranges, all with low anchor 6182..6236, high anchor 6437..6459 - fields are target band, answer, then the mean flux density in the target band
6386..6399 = 1.3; 19.7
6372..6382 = 0.4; 20.3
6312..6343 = -2.9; 20.3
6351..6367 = -0.8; 21.2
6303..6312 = -0.2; 17.9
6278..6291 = 0.7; 15.4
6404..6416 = -0.4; 23.6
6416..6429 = -0.1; 23.5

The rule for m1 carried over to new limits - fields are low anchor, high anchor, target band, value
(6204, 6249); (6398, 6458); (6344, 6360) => -2.1 AA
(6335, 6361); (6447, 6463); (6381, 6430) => 3.6 AA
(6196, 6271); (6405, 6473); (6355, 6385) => 0.0 AA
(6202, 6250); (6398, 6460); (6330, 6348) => -2.7 AA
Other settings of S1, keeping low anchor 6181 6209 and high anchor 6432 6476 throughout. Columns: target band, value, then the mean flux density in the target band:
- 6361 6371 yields 0.3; 20.5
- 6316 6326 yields -0.4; 19.8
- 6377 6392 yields 1.9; 19.3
